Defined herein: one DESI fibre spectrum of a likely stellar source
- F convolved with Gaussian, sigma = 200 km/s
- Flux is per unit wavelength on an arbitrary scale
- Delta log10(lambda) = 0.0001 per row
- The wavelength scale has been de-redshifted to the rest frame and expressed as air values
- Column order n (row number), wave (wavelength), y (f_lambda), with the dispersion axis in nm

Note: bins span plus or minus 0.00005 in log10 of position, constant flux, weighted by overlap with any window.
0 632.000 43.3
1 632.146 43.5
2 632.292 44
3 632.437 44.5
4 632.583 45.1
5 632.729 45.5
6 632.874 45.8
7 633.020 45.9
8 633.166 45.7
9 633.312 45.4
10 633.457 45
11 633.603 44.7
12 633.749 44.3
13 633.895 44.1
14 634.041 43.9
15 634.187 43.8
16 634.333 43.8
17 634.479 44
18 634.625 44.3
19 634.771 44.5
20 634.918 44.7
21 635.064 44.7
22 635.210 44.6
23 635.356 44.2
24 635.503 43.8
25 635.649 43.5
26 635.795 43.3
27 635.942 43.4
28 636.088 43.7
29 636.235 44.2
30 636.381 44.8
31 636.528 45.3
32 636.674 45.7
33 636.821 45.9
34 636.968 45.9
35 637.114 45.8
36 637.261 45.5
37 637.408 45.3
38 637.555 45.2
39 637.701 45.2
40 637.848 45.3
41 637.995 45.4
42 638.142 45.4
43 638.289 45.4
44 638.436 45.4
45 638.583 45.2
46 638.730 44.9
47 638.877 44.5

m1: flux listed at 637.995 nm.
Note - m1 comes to 45.4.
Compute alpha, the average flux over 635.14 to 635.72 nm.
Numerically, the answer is 44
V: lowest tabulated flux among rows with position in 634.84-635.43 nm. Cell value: 44.2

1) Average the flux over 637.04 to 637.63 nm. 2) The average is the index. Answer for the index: 45.5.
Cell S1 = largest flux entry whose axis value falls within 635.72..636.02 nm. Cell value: 43.4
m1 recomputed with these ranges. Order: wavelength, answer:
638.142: 45.4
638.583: 45.2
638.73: 44.9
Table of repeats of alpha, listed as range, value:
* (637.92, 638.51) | 45.4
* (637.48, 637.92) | 45.3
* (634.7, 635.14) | 44.6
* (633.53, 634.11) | 44.2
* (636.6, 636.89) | 45.8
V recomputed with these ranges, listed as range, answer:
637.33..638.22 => 45.2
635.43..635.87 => 43.3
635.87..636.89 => 43.4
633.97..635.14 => 43.8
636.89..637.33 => 45.5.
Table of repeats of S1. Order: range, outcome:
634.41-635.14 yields 44.7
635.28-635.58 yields 44.2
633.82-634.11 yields 44.1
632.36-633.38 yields 45.9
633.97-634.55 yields 44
